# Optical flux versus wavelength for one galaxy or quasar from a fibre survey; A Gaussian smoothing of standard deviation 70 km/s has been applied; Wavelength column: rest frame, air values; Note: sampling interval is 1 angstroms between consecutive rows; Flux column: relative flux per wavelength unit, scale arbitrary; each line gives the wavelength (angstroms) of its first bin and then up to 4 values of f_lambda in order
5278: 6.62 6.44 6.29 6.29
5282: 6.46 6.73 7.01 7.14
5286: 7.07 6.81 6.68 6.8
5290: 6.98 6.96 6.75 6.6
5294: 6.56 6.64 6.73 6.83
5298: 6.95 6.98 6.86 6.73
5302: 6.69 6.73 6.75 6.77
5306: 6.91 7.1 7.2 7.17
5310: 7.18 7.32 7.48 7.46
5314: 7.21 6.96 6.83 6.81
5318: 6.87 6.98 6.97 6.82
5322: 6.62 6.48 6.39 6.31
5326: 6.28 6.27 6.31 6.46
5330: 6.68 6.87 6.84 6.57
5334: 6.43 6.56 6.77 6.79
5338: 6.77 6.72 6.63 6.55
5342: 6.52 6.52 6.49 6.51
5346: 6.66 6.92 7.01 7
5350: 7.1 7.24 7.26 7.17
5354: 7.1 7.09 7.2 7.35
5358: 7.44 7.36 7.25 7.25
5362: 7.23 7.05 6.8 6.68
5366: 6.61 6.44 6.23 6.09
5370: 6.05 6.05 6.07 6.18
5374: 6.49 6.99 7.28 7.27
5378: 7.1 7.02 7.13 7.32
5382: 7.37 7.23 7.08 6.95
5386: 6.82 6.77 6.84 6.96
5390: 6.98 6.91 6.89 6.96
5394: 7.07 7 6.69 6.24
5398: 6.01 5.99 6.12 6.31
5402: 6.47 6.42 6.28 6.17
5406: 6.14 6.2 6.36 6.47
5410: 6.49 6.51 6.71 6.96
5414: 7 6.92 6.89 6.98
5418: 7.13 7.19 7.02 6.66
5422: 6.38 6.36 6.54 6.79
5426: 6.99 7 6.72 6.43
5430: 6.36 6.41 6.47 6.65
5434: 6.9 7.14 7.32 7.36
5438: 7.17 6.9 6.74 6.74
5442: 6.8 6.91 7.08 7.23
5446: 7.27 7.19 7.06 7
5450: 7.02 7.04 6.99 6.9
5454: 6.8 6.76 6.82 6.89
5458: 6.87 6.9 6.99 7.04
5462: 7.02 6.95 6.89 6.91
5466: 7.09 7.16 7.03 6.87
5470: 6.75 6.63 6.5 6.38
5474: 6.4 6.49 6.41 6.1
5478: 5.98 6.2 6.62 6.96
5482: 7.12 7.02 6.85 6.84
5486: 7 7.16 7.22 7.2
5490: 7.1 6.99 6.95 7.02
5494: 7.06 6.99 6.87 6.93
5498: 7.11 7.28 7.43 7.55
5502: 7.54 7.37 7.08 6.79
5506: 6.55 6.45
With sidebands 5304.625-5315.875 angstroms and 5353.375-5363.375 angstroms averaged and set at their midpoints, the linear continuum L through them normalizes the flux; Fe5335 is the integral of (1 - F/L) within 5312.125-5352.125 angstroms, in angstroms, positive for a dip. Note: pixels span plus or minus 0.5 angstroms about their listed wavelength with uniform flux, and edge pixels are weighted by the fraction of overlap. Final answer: 2.51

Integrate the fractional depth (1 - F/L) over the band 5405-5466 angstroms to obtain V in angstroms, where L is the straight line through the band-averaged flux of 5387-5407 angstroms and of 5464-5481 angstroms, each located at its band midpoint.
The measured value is -2.4 angstroms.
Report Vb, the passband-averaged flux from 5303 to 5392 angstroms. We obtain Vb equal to 6.85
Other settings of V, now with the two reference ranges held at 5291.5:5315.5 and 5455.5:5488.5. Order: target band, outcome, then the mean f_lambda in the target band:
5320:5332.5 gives 0.7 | 6.55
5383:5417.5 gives 1.1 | 6.64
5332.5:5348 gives 0.6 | 6.64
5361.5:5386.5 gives 0.3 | 6.78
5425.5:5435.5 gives 0.2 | 6.71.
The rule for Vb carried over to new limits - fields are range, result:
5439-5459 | 6.95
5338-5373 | 6.8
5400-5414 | 6.43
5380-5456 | 6.79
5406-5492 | 6.82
